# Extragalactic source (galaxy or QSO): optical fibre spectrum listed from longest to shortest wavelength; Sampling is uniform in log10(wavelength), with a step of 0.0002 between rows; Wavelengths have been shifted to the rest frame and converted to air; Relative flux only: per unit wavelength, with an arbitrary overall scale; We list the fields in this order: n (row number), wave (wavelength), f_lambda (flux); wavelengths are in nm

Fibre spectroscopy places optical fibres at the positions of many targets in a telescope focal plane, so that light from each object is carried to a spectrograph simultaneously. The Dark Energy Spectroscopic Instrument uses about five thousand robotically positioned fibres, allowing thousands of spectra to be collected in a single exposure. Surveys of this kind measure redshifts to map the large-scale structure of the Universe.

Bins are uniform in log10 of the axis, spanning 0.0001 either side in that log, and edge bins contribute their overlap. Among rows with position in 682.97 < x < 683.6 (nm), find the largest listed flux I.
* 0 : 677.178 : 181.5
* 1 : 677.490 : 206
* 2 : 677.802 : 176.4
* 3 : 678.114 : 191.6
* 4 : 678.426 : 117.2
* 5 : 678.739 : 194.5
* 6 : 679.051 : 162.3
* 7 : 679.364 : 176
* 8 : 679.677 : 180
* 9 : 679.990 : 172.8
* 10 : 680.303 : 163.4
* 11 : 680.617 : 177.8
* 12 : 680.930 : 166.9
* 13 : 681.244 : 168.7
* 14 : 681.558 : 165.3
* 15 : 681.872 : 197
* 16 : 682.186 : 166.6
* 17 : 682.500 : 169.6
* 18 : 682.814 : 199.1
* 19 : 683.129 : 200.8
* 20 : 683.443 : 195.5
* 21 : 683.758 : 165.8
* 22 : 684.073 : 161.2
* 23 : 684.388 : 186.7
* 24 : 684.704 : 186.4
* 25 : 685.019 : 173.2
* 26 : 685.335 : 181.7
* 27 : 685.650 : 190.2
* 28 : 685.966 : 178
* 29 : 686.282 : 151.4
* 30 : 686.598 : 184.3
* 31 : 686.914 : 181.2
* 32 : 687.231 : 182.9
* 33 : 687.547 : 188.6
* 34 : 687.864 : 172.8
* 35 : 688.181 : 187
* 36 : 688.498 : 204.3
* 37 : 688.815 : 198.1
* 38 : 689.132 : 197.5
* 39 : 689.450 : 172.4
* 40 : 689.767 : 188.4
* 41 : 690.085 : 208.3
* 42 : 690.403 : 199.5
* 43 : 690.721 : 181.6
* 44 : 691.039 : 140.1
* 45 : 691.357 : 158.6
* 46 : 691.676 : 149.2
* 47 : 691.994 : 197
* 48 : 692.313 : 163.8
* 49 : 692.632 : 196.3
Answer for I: 200.8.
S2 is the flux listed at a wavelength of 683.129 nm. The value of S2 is 200.8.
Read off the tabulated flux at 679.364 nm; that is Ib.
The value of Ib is 176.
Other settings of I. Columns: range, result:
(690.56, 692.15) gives 197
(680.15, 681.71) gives 177.8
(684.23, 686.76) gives 190.2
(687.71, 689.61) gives 204.3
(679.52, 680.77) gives 180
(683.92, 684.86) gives 186.7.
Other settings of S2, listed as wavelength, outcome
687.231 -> 182.9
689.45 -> 172.4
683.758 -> 165.8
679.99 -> 172.8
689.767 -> 188.4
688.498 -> 204.3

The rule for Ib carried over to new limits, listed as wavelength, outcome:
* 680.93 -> 166.9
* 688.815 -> 198.1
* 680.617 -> 177.8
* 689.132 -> 197.5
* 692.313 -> 163.8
